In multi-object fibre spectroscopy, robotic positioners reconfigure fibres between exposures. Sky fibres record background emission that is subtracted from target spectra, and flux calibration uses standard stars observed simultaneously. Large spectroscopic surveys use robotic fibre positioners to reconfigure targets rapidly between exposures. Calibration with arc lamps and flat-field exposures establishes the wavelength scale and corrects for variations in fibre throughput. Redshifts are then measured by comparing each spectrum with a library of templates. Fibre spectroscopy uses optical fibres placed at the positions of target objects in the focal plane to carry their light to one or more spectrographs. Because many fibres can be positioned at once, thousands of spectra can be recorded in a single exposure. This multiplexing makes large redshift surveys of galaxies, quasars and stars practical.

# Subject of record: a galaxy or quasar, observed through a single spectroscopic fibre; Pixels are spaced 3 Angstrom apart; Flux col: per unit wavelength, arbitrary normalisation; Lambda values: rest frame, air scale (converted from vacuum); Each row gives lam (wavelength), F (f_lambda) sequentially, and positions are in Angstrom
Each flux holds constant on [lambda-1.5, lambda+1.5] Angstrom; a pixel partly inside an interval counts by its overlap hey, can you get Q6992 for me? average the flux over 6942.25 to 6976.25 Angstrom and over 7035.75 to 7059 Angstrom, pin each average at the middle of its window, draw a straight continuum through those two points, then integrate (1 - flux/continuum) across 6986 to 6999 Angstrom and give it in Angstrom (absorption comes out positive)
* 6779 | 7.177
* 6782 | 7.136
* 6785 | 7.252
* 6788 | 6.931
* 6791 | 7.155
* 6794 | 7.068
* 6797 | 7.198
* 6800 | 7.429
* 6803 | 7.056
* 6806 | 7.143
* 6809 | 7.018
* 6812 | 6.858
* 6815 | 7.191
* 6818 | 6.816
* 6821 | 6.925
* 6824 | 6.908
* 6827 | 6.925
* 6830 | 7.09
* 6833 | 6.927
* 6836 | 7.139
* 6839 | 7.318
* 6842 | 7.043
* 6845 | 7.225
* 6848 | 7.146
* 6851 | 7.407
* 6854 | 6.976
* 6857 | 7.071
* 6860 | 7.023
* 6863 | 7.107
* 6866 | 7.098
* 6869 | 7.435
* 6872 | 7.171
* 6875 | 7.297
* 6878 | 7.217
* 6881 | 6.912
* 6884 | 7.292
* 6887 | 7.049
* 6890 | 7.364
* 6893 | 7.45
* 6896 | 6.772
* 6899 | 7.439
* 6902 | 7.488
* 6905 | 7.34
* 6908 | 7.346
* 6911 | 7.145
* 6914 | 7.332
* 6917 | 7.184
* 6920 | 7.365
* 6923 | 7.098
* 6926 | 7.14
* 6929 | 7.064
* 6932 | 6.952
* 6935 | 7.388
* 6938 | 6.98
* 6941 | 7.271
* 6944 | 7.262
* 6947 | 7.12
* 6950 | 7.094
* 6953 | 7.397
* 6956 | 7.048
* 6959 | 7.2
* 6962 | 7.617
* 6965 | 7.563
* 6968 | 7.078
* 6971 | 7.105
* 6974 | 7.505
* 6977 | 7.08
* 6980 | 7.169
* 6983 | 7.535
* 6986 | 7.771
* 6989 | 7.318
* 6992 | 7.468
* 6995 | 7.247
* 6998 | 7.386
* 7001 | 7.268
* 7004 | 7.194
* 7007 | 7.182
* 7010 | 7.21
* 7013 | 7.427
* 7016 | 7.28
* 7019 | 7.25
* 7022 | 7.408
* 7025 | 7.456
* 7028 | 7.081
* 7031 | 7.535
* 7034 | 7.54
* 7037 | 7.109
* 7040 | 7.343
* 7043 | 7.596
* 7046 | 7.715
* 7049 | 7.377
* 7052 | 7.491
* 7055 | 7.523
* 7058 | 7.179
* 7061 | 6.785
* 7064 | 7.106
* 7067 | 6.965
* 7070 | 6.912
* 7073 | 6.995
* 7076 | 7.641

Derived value -0.1 Angstrom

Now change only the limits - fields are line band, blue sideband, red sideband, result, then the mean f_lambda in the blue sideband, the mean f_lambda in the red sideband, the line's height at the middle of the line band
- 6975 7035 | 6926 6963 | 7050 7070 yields -1.38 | 7.19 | 7.16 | 7.18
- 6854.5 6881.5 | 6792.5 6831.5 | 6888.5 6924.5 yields 0.13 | 7.05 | 7.28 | 7.18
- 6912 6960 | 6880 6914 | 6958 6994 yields 0.82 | 7.25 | 7.37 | 7.31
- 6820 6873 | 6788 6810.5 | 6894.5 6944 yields 0.42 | 7.14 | 7.21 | 7.17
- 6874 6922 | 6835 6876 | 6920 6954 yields -0.52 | 7.17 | 7.17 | 7.17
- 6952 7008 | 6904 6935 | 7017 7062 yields -0.30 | 7.2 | 7.36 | 7.28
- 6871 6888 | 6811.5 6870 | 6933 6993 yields -0.02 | 7.08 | 7.29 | 7.15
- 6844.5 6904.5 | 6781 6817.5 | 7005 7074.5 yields -0.29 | 7.11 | 7.28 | 7.16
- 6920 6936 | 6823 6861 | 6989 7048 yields 0.17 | 7.1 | 7.35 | 7.22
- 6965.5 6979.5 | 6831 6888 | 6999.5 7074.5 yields 0.03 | 7.15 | 7.28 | 7.23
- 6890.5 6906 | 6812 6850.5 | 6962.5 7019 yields -0.29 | 7.06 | 7.32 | 7.17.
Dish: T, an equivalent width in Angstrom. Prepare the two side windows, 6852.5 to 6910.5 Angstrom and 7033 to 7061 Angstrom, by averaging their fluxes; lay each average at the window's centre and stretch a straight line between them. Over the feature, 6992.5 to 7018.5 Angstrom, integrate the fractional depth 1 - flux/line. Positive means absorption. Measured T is 0.2 Angstrom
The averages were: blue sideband 7.2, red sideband 7.39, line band 7.28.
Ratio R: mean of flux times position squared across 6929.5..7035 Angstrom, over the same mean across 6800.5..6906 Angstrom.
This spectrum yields 1.1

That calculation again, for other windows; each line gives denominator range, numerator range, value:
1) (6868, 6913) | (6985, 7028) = 1.05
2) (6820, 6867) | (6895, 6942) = 1.04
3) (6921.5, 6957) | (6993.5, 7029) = 1.04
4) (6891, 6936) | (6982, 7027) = 1.04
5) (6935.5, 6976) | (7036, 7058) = 1.05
